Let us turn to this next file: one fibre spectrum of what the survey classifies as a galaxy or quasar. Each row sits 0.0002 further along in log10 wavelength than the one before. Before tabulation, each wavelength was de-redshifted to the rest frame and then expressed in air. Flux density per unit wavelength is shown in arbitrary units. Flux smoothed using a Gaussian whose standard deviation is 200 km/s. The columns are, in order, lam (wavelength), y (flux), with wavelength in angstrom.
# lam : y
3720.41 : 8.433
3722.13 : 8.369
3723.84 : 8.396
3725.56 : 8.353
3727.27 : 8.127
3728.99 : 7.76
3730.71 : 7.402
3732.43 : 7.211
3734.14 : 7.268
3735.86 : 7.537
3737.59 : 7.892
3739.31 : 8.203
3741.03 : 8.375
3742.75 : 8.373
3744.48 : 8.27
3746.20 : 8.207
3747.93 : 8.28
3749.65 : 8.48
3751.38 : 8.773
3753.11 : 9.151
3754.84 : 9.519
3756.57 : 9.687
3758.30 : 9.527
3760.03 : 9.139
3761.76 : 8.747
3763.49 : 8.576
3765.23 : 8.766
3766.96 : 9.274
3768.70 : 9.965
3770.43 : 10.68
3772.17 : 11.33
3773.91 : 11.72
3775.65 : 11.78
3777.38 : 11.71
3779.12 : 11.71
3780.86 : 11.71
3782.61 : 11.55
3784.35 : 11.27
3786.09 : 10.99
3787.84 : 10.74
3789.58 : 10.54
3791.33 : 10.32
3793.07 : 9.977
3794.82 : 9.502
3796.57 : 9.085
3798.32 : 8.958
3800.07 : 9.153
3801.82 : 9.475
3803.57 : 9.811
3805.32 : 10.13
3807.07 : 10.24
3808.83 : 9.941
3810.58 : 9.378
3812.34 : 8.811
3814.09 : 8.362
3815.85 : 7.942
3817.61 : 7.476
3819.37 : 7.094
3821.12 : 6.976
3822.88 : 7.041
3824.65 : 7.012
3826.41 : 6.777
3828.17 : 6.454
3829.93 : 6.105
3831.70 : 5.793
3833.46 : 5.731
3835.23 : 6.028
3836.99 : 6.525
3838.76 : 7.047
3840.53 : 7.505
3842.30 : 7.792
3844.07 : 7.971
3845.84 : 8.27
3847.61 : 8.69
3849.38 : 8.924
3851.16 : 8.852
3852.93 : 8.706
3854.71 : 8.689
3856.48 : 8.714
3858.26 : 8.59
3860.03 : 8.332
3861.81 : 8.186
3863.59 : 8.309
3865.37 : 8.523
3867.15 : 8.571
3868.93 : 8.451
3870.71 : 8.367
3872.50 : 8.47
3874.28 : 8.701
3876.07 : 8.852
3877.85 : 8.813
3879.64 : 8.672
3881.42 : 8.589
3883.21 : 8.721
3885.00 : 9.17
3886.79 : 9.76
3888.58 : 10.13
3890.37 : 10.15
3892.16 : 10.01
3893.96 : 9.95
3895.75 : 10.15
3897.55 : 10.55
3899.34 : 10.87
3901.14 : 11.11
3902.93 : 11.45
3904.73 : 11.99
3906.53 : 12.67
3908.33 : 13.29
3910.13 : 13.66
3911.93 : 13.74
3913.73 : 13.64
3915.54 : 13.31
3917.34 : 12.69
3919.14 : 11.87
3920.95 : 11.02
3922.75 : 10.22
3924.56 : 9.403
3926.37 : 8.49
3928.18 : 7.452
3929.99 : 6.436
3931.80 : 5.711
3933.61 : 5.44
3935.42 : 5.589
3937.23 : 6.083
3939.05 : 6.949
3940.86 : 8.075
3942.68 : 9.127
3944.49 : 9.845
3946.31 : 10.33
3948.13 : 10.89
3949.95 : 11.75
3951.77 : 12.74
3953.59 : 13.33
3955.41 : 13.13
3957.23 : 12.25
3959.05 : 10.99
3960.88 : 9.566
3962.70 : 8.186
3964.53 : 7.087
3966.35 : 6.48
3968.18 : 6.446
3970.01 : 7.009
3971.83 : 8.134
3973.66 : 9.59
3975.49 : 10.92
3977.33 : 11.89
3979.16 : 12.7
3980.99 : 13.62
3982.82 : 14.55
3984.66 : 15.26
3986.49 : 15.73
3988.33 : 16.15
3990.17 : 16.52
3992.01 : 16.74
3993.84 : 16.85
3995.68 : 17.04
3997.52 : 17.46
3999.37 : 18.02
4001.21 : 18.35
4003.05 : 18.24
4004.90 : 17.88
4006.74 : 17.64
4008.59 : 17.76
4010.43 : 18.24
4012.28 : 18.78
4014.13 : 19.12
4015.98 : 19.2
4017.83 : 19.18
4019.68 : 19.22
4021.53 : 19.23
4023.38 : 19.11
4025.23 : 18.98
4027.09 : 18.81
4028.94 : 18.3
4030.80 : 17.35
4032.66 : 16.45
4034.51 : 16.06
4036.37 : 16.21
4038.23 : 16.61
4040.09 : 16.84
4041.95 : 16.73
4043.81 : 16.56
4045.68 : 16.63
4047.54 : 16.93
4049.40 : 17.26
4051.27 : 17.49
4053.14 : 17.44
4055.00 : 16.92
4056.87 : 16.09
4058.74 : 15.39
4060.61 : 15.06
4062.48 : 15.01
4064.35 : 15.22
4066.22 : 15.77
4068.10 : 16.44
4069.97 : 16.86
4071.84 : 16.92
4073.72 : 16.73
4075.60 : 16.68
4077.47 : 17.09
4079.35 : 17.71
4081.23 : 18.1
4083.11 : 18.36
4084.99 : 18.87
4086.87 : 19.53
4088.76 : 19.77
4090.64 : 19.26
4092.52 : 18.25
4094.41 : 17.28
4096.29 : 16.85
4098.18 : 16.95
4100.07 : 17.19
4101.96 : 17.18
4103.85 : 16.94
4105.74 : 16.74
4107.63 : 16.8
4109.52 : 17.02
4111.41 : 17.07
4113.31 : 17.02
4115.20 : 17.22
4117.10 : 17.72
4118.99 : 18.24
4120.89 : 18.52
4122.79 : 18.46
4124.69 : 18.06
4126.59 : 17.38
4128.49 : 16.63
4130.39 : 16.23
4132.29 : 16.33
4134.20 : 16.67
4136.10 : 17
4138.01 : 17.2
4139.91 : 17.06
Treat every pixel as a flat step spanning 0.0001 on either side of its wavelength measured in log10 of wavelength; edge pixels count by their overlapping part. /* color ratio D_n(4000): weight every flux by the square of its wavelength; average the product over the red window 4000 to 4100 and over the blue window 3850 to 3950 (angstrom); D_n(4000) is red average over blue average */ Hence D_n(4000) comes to 2.0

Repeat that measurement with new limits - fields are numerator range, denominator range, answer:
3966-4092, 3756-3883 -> 2.06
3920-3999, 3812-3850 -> 1.60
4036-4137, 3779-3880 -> 2.27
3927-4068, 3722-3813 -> 1.69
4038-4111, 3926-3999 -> 1.65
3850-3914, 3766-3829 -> 1.08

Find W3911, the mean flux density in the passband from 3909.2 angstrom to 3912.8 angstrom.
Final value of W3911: 13.7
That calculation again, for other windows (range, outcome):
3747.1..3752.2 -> 8.52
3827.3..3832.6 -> 6.12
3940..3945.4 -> 9.02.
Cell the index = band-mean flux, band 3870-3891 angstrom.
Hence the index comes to 9.02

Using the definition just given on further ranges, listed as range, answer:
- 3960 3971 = 7.47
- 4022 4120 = 17.2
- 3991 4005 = 17.5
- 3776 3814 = 10.2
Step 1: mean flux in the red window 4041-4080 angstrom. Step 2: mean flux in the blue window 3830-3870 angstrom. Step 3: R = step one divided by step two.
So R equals 2.09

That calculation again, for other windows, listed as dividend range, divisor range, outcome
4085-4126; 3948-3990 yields 1.56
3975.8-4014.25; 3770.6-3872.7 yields 1.86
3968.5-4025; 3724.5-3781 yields 1.75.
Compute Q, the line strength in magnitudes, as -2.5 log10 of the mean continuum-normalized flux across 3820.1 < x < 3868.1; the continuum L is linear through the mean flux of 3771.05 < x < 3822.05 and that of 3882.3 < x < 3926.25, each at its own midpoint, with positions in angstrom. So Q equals 0.34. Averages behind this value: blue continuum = 9.92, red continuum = 11.2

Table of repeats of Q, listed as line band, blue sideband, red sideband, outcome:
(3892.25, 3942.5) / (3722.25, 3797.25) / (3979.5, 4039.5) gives 0.39 mag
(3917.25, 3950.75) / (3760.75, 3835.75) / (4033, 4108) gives 0.44 mag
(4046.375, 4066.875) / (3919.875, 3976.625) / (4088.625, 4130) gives -0.11 mag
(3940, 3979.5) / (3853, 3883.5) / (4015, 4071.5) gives 0.29 mag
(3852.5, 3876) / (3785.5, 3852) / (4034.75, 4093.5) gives 0.17 mag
